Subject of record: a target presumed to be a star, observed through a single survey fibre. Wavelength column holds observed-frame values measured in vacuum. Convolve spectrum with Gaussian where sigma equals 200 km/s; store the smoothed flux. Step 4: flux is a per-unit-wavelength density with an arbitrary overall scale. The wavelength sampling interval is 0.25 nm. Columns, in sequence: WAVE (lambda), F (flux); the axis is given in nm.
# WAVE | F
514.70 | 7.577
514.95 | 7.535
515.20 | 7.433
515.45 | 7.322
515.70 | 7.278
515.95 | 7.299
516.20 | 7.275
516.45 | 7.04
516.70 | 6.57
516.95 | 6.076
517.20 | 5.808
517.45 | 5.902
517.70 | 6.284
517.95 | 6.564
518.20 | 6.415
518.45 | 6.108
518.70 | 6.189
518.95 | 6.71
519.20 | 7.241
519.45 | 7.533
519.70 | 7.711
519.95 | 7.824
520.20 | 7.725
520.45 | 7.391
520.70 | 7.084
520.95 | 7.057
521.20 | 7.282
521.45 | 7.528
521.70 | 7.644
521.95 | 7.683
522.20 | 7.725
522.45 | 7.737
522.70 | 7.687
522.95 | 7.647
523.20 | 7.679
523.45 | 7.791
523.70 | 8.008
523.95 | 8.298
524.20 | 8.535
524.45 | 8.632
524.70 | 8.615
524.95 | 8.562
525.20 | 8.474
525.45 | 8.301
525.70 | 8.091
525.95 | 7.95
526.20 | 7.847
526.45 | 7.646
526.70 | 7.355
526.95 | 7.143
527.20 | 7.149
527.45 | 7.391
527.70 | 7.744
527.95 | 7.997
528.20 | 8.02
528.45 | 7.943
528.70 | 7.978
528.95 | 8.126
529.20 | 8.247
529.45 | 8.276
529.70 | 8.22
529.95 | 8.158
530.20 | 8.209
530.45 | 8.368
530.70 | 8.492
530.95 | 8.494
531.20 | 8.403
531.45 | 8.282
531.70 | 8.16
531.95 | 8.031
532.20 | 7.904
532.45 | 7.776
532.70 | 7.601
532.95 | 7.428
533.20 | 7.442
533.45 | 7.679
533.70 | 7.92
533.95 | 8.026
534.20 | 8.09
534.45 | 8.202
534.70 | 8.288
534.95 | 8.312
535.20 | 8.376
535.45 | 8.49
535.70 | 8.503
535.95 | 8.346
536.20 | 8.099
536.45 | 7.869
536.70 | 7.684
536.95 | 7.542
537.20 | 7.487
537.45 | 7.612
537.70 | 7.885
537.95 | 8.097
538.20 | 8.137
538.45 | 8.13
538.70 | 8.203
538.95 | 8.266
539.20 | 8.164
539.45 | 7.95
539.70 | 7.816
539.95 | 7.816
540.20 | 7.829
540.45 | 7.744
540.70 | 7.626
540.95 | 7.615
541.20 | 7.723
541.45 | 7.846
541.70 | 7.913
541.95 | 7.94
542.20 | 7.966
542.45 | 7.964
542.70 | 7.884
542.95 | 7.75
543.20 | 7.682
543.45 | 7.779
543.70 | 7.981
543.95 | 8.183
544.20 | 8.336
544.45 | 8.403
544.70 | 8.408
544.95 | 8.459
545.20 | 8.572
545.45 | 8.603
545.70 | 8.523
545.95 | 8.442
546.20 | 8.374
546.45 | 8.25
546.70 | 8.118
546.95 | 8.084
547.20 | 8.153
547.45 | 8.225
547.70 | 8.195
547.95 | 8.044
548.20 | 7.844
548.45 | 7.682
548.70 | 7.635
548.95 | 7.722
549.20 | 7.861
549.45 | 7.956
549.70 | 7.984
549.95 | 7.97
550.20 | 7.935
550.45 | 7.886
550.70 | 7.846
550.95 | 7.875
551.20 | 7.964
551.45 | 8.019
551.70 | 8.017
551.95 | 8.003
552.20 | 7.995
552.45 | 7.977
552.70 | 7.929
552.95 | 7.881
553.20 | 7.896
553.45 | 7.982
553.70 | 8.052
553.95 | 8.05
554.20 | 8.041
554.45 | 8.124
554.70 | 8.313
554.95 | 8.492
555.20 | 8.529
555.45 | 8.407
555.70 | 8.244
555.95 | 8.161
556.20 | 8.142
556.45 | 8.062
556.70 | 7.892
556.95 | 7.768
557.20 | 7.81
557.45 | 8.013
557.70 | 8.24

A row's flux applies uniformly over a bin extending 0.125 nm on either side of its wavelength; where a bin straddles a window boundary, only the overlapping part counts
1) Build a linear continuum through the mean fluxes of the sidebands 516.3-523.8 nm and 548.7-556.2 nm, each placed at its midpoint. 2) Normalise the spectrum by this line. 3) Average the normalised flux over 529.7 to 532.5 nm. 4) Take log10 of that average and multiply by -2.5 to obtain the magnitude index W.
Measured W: -0.11 mag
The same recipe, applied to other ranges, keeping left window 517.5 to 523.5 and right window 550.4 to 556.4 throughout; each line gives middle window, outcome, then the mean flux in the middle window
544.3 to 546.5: -0.077 mag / 8.45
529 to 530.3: -0.103 mag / 8.22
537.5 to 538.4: -0.045 mag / 8.01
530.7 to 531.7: -0.119 mag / 8.38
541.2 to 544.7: -0.023 mag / 7.98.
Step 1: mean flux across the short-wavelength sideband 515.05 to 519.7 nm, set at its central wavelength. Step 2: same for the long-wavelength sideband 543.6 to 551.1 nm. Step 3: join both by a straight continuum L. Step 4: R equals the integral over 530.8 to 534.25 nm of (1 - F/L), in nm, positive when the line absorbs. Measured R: -0.23 nm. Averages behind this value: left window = 6.76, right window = 8.12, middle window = 7.95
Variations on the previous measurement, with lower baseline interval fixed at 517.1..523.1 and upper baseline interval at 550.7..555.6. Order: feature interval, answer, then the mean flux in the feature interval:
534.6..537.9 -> -0.20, 8.04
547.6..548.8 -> 0.01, 7.88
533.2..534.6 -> -0.08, 7.94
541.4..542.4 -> -0.02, 7.93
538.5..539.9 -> -0.07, 8.07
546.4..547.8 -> -0.05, 8.17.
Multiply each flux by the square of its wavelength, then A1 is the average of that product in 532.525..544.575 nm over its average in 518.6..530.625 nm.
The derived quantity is 1.1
